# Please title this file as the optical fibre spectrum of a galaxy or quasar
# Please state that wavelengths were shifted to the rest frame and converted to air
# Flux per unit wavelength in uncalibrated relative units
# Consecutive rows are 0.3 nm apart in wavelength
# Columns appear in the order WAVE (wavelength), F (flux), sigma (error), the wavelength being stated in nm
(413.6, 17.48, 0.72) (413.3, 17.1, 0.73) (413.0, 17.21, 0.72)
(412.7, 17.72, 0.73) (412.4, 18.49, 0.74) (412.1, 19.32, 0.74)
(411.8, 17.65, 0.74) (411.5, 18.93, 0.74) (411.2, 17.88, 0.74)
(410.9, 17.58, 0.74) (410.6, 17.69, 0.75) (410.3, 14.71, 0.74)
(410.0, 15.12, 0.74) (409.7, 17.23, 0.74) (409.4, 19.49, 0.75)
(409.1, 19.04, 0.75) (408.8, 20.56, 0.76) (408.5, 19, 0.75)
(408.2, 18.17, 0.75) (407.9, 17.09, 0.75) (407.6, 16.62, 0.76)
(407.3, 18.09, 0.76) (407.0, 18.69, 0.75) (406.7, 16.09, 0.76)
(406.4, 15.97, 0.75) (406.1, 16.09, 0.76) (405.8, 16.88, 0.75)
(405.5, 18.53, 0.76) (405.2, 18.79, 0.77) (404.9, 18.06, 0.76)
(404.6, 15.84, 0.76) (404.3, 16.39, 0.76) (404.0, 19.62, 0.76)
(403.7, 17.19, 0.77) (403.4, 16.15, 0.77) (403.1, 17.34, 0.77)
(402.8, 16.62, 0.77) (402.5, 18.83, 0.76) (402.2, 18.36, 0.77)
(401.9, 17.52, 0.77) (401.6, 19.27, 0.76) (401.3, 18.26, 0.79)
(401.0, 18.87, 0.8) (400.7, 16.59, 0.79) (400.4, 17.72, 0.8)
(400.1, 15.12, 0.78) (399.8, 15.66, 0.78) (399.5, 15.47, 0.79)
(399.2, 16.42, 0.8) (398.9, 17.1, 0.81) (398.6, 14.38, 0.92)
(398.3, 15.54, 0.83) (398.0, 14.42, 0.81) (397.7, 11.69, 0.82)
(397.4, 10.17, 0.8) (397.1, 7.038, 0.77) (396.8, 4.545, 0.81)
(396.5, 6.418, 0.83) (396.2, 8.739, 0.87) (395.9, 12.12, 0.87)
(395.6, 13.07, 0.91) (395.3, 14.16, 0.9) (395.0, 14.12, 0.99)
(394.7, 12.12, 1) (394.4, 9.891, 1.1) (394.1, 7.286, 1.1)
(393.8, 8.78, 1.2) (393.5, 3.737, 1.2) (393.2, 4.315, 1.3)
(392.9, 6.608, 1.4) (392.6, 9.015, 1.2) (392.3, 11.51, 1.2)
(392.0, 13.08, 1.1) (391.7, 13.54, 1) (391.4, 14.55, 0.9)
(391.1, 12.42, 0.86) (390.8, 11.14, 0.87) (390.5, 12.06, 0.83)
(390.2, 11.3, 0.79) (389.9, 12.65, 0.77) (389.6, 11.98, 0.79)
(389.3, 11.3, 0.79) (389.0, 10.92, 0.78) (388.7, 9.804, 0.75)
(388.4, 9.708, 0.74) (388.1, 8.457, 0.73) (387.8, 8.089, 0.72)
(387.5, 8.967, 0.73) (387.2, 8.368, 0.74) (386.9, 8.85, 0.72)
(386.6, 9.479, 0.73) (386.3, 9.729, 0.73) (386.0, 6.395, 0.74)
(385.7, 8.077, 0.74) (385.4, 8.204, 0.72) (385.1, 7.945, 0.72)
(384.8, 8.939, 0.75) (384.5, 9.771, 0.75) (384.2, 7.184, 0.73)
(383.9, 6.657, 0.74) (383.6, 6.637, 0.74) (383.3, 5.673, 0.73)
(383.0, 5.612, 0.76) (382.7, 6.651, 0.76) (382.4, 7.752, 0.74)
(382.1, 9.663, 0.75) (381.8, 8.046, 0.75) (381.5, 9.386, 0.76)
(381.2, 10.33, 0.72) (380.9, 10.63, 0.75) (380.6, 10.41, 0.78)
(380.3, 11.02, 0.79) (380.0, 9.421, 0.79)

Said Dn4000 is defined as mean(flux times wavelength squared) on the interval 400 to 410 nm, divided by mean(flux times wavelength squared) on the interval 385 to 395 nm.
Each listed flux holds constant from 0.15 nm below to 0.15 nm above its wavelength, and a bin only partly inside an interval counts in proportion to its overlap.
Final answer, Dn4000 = 1.9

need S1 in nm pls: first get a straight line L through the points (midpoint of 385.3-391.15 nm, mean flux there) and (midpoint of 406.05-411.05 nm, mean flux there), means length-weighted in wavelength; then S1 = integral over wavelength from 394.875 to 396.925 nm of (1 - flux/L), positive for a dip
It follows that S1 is 0.36 nm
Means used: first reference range 9.87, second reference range 17.5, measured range 10.5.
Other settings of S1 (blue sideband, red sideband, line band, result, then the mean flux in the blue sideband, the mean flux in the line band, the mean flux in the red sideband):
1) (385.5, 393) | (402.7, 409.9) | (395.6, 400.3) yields 0.59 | 10.3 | 12.4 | 17.6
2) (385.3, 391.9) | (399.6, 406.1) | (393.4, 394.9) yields 0.51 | 10.3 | 8.71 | 17.5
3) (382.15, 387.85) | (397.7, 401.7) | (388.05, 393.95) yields 0.40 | 7.87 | 10.4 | 16.3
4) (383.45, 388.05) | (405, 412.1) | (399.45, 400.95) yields -0.22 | 8.22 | 16.3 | 17.7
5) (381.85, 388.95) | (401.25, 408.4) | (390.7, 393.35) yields 0.13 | 8.15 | 10.7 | 17.5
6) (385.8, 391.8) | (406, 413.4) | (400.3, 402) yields -0.39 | 10.4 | 18.1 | 17.7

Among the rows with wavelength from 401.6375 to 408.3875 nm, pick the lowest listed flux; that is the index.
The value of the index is 15.84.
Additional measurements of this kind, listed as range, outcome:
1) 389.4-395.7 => 3.737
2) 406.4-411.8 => 14.71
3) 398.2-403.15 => 14.38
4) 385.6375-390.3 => 6.395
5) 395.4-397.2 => 4.545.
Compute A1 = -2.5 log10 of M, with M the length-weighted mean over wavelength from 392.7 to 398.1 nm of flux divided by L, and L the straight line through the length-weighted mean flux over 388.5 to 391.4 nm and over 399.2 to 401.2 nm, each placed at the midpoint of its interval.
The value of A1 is 0.46 mag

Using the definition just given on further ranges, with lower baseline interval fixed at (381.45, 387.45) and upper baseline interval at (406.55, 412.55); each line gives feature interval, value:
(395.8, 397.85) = 0.44 mag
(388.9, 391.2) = -0.16 mag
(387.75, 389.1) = 0.01 mag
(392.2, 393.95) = 0.49 mag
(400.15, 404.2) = -0.19 mag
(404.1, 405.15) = -0.08 mag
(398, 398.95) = -0.14 mag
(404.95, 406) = -0.11 mag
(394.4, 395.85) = -0.06 mag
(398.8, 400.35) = -0.15 mag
